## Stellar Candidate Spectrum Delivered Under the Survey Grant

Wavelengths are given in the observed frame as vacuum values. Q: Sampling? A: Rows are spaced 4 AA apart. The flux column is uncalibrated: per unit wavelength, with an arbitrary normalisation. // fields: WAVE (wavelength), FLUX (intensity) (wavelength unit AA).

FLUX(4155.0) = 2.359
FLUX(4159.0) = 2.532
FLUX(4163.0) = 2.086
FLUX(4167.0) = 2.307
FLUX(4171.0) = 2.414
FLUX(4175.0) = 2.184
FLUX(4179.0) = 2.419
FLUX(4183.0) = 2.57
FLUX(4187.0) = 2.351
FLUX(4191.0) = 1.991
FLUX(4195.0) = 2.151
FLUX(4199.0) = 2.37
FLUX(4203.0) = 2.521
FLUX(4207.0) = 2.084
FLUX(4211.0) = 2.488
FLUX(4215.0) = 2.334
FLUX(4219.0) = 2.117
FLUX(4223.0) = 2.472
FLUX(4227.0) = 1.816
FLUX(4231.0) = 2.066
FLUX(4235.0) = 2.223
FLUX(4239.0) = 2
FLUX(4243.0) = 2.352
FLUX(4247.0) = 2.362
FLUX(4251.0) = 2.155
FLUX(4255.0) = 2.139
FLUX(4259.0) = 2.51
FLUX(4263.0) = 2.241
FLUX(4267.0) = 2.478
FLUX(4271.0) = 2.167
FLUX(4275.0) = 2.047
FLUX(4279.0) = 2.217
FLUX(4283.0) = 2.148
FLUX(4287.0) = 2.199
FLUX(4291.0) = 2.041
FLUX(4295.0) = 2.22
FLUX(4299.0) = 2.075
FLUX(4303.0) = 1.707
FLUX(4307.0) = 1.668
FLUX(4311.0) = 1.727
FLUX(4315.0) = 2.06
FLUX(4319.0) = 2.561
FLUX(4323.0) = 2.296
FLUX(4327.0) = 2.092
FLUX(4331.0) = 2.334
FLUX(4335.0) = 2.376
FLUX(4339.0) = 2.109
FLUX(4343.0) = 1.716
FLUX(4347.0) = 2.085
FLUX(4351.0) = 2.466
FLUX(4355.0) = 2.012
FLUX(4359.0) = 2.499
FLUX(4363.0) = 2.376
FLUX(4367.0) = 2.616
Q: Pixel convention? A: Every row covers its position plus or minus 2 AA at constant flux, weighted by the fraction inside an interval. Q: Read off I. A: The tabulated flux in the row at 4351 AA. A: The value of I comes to 2.466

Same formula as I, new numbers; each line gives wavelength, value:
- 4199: 2.37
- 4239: 2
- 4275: 2.047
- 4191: 1.991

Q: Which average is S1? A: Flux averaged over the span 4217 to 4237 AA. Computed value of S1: 2.14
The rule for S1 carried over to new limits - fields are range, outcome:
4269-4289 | 2.16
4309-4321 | 2.12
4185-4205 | 2.28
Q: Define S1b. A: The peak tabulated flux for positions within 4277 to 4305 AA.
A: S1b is 2.22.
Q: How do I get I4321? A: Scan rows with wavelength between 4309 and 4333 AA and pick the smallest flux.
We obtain 1.727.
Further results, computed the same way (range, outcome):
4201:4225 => 2.084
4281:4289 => 2.148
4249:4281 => 2.047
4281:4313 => 1.668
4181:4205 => 1.991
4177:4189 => 2.351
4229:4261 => 2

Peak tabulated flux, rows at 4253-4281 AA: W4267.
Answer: 2.51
